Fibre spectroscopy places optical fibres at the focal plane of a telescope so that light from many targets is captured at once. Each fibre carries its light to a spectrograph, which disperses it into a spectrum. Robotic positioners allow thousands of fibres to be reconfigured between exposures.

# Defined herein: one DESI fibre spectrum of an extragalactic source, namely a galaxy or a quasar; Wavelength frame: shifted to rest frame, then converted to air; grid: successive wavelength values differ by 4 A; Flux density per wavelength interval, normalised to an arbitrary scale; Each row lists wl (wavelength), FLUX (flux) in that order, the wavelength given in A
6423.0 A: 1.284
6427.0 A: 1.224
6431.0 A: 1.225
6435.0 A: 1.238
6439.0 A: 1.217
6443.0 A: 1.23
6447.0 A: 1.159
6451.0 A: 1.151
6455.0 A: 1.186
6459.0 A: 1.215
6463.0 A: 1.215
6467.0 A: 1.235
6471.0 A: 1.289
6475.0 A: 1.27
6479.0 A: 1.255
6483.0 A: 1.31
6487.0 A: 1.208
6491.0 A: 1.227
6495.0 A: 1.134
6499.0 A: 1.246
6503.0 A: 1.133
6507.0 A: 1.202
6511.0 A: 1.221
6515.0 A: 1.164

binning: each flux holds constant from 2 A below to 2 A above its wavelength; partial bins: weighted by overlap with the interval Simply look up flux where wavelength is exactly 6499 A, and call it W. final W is 1.246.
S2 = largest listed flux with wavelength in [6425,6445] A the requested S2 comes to 1.238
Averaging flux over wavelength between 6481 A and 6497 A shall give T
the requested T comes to 1.22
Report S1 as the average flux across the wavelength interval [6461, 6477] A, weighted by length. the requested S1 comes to 1.25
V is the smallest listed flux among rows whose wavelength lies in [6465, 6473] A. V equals 1.235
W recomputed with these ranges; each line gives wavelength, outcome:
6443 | 1.23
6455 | 1.186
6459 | 1.215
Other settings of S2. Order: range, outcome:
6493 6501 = 1.246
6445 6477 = 1.289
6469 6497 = 1.31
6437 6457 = 1.23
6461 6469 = 1.235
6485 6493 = 1.227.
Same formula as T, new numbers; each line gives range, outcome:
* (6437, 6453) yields 1.19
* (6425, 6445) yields 1.23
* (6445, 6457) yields 1.17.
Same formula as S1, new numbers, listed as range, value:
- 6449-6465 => 1.19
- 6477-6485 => 1.28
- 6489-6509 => 1.19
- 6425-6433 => 1.22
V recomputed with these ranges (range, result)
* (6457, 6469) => 1.215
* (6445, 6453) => 1.151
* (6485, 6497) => 1.134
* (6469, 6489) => 1.208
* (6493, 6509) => 1.133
